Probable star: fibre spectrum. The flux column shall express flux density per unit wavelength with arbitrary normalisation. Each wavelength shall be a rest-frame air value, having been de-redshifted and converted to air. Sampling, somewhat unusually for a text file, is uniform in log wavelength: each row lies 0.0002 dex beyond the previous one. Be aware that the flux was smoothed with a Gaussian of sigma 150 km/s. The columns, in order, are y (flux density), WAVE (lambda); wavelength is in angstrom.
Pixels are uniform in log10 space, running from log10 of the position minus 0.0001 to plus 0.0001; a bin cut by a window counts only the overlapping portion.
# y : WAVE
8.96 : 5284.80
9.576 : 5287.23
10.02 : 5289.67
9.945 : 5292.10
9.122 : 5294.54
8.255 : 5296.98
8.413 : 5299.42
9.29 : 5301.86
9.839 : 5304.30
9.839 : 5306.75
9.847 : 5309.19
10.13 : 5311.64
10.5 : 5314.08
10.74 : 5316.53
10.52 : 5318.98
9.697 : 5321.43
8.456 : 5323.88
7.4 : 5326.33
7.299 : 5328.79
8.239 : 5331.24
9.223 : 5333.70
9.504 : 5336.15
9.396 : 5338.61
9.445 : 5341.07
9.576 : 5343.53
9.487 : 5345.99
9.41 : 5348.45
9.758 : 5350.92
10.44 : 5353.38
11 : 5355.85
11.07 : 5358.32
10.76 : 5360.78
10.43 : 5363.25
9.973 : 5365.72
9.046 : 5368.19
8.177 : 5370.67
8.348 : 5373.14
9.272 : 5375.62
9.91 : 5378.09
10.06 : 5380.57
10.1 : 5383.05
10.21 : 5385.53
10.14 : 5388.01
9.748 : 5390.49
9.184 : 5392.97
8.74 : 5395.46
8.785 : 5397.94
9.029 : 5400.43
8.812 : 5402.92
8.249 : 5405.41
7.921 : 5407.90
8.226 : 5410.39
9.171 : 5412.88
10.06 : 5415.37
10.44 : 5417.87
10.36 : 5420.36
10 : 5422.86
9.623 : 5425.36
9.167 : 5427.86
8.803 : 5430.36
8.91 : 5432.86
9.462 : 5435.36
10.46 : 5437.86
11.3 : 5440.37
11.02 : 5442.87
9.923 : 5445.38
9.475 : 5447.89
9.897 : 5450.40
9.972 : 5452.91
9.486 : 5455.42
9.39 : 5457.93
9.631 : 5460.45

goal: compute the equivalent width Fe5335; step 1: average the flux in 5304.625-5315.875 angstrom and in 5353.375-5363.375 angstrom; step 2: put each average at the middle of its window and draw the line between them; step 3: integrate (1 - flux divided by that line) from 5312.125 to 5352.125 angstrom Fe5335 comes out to 4.3 angstrom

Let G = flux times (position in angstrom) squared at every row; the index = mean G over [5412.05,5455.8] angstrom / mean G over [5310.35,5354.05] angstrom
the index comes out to 1.09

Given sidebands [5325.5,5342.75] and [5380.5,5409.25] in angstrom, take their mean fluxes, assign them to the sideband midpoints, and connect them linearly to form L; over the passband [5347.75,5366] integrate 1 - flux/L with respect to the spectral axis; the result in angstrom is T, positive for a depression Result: -3.1 angstrom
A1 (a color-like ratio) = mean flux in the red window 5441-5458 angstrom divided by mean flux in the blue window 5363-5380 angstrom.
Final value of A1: 1.08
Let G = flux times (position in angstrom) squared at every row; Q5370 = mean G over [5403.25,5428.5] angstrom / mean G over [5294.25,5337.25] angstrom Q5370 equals 1.0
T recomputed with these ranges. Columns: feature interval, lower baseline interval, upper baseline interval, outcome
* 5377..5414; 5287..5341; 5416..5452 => 1.9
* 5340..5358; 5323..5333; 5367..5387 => -2.9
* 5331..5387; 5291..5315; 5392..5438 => -2.2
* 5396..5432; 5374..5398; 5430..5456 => 2.2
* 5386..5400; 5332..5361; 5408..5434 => 0.3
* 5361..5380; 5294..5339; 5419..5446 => 0.3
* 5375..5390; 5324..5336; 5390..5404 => -1.9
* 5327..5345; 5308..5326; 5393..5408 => 1.3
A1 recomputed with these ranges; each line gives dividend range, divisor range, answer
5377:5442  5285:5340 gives 1.02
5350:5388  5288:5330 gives 1.06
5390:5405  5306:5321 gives 0.87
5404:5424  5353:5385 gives 0.94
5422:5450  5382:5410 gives 1.08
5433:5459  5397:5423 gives 1.09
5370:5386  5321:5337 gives 1.12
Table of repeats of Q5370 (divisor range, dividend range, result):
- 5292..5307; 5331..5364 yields 1.10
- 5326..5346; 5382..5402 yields 1.09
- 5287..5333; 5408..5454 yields 1.10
